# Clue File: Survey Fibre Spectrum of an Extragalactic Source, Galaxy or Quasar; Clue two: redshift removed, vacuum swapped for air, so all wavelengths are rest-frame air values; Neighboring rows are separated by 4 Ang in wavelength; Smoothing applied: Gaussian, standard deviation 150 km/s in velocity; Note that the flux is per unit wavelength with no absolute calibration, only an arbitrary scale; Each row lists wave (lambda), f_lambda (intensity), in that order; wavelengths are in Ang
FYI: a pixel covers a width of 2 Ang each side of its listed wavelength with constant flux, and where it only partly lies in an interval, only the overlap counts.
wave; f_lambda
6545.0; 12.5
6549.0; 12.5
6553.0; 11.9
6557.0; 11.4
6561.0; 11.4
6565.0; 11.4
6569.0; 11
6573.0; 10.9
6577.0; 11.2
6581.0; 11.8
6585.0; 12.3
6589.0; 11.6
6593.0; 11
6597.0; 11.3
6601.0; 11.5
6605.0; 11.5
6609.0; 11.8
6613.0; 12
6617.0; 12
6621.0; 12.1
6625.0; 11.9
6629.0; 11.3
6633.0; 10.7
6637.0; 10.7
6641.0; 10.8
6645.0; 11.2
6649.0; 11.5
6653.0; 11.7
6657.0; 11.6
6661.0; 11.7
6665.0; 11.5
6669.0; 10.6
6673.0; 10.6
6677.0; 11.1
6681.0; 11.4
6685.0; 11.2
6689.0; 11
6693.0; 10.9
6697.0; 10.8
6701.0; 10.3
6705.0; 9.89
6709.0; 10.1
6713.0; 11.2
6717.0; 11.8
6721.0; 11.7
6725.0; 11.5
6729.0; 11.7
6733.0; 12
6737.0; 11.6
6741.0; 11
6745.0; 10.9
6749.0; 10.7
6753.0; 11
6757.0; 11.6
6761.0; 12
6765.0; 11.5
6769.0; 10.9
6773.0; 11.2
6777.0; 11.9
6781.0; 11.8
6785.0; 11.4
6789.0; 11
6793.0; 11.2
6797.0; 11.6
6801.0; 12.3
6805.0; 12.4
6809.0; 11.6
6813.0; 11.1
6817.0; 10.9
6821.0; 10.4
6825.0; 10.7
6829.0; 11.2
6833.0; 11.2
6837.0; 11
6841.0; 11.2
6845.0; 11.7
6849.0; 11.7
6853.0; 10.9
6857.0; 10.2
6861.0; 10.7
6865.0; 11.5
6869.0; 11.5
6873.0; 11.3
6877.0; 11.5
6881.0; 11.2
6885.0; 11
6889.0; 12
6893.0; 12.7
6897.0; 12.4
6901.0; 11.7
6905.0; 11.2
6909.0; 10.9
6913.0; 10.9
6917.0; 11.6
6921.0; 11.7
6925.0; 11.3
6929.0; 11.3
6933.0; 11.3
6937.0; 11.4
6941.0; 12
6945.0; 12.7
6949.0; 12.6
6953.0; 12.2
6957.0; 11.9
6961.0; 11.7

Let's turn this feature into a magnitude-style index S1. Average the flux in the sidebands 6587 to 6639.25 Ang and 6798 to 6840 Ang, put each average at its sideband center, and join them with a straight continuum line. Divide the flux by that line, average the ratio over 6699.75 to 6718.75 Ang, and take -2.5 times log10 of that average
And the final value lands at 0.07 mag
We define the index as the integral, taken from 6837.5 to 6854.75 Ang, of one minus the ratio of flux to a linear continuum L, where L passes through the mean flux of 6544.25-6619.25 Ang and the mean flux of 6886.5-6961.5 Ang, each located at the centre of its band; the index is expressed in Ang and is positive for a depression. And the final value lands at 0.6 Ang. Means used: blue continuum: 11.6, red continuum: 11.8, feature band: 11.3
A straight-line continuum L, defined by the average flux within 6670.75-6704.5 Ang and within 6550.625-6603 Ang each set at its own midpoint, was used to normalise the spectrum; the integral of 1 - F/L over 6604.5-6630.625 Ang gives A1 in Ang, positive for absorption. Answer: -1.4 Ang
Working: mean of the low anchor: 11.4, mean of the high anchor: 10.9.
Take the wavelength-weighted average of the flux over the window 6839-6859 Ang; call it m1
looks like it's 11.1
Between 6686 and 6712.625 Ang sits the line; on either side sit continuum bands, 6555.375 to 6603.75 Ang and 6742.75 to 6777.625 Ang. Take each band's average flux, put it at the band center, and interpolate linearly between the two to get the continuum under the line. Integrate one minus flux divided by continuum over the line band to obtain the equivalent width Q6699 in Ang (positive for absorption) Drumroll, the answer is 1.76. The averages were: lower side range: 11.4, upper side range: 11.3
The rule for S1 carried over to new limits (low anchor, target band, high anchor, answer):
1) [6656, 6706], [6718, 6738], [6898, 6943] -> -0.06 mag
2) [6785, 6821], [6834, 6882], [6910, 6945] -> 0.03 mag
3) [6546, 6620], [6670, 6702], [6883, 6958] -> 0.07 mag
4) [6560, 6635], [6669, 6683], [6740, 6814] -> 0.05 mag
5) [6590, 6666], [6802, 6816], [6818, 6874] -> -0.05 mag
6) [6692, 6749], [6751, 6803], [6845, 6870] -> -0.04 mag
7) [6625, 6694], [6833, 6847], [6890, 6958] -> 0.03 mag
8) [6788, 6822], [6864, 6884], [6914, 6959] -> 0.02 mag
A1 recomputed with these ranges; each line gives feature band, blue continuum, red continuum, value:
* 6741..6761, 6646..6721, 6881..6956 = 0.20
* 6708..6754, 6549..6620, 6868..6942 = 0.97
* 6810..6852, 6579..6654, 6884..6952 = 1.92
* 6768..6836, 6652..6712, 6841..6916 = -0.77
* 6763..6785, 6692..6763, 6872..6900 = -0.25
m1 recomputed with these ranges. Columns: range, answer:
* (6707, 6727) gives 11.3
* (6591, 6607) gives 11.3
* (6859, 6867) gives 11.1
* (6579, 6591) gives 11.9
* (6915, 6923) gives 11.6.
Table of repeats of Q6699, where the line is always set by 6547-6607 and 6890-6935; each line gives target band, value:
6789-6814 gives -0.27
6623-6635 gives 0.23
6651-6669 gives 0.02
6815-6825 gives 0.77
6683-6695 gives 0.51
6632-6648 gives 0.86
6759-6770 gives 0.02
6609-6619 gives -0.38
